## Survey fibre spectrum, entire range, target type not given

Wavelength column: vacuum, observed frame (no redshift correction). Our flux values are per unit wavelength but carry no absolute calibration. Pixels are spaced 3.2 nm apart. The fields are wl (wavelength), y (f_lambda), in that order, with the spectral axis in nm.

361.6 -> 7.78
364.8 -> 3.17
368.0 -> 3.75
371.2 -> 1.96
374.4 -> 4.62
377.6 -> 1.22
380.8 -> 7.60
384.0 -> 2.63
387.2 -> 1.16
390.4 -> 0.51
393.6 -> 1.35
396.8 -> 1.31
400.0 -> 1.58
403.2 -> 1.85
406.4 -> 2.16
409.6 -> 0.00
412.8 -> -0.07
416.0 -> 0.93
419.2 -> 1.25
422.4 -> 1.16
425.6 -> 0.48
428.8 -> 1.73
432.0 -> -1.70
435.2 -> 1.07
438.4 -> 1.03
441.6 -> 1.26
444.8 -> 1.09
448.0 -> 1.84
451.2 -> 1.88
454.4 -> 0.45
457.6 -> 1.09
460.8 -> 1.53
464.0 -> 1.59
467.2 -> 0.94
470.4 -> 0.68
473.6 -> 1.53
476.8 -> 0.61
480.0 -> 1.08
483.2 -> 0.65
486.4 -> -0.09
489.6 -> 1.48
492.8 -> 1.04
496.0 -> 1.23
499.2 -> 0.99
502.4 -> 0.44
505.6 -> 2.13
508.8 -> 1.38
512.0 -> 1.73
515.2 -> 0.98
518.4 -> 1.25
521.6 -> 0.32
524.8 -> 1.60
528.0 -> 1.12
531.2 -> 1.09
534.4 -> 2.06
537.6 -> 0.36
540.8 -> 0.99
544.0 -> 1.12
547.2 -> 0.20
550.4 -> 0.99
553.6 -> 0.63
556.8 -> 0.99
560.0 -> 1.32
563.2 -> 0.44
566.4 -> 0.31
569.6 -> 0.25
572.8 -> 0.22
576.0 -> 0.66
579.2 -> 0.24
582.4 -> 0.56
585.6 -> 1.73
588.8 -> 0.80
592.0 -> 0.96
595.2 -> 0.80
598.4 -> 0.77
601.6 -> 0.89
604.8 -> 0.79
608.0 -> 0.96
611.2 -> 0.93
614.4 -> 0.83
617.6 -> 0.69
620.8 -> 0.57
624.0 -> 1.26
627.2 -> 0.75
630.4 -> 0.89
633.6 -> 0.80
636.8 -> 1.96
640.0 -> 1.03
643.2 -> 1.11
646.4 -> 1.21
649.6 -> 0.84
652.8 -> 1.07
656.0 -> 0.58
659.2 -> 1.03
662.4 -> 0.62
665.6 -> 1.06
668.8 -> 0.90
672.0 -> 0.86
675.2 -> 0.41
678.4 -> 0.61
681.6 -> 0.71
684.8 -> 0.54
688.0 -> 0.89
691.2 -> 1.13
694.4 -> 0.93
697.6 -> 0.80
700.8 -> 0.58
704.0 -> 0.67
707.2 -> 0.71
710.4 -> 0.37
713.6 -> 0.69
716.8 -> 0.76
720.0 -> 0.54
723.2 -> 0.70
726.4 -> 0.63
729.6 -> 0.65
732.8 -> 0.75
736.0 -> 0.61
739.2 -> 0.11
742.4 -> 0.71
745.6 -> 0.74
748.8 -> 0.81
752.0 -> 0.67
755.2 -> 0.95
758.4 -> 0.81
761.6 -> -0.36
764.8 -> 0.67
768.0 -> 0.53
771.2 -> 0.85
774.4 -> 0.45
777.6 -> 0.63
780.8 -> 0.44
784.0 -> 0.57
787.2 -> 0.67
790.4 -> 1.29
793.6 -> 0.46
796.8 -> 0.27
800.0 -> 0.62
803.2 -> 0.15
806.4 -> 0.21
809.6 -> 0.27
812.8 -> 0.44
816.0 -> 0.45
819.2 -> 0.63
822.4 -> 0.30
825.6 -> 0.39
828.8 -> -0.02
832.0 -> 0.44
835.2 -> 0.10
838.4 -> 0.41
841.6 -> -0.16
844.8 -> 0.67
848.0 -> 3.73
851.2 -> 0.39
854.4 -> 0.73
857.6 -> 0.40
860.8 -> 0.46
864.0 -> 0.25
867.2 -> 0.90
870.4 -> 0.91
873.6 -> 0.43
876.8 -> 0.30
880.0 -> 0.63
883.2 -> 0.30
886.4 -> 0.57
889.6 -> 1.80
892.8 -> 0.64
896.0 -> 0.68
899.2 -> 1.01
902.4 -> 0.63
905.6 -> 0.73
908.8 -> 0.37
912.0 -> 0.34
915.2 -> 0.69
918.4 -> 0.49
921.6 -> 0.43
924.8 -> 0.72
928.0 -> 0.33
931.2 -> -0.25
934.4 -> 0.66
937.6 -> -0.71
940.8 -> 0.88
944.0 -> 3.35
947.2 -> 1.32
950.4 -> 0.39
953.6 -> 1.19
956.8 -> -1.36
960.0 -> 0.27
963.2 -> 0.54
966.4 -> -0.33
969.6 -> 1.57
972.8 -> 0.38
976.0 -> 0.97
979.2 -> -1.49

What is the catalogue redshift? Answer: 1.271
